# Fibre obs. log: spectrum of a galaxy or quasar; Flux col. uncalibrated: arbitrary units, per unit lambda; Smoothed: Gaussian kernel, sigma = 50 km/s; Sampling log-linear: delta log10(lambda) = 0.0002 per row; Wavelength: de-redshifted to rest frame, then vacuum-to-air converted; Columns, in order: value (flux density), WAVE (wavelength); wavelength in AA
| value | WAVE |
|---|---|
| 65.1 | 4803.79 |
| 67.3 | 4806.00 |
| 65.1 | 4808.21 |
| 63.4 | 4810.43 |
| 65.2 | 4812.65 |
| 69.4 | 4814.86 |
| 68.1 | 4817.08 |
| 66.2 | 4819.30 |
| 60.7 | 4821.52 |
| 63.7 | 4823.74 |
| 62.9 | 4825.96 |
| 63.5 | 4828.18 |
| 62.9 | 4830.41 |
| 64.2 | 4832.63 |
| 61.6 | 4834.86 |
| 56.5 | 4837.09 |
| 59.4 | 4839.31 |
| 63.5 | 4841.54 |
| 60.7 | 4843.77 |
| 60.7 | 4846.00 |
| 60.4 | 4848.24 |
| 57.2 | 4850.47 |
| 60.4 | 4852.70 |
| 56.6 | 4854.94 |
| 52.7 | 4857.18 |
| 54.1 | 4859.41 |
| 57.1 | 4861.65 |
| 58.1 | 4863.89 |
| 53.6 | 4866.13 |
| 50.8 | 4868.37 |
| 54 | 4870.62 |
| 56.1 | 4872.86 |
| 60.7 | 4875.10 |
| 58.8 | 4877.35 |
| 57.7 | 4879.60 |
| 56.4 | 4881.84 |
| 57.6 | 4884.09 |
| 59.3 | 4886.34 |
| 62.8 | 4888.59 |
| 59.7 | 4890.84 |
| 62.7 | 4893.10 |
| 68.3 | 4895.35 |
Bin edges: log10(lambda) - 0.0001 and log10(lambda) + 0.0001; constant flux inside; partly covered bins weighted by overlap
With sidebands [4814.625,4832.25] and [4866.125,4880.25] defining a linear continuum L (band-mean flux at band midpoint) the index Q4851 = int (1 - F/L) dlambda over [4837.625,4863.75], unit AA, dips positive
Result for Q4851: 0.65 AA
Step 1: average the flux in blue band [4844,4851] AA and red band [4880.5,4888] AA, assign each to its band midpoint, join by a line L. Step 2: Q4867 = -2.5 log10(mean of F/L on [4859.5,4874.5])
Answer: 0.07 mag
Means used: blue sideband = 59.8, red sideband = 58.2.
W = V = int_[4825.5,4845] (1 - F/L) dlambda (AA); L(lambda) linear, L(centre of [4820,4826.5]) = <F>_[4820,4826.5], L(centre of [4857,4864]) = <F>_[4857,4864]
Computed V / -0.4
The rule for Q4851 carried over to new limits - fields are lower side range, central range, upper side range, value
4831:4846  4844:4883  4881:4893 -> 2.2 AA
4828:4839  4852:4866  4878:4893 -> 1.0 AA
